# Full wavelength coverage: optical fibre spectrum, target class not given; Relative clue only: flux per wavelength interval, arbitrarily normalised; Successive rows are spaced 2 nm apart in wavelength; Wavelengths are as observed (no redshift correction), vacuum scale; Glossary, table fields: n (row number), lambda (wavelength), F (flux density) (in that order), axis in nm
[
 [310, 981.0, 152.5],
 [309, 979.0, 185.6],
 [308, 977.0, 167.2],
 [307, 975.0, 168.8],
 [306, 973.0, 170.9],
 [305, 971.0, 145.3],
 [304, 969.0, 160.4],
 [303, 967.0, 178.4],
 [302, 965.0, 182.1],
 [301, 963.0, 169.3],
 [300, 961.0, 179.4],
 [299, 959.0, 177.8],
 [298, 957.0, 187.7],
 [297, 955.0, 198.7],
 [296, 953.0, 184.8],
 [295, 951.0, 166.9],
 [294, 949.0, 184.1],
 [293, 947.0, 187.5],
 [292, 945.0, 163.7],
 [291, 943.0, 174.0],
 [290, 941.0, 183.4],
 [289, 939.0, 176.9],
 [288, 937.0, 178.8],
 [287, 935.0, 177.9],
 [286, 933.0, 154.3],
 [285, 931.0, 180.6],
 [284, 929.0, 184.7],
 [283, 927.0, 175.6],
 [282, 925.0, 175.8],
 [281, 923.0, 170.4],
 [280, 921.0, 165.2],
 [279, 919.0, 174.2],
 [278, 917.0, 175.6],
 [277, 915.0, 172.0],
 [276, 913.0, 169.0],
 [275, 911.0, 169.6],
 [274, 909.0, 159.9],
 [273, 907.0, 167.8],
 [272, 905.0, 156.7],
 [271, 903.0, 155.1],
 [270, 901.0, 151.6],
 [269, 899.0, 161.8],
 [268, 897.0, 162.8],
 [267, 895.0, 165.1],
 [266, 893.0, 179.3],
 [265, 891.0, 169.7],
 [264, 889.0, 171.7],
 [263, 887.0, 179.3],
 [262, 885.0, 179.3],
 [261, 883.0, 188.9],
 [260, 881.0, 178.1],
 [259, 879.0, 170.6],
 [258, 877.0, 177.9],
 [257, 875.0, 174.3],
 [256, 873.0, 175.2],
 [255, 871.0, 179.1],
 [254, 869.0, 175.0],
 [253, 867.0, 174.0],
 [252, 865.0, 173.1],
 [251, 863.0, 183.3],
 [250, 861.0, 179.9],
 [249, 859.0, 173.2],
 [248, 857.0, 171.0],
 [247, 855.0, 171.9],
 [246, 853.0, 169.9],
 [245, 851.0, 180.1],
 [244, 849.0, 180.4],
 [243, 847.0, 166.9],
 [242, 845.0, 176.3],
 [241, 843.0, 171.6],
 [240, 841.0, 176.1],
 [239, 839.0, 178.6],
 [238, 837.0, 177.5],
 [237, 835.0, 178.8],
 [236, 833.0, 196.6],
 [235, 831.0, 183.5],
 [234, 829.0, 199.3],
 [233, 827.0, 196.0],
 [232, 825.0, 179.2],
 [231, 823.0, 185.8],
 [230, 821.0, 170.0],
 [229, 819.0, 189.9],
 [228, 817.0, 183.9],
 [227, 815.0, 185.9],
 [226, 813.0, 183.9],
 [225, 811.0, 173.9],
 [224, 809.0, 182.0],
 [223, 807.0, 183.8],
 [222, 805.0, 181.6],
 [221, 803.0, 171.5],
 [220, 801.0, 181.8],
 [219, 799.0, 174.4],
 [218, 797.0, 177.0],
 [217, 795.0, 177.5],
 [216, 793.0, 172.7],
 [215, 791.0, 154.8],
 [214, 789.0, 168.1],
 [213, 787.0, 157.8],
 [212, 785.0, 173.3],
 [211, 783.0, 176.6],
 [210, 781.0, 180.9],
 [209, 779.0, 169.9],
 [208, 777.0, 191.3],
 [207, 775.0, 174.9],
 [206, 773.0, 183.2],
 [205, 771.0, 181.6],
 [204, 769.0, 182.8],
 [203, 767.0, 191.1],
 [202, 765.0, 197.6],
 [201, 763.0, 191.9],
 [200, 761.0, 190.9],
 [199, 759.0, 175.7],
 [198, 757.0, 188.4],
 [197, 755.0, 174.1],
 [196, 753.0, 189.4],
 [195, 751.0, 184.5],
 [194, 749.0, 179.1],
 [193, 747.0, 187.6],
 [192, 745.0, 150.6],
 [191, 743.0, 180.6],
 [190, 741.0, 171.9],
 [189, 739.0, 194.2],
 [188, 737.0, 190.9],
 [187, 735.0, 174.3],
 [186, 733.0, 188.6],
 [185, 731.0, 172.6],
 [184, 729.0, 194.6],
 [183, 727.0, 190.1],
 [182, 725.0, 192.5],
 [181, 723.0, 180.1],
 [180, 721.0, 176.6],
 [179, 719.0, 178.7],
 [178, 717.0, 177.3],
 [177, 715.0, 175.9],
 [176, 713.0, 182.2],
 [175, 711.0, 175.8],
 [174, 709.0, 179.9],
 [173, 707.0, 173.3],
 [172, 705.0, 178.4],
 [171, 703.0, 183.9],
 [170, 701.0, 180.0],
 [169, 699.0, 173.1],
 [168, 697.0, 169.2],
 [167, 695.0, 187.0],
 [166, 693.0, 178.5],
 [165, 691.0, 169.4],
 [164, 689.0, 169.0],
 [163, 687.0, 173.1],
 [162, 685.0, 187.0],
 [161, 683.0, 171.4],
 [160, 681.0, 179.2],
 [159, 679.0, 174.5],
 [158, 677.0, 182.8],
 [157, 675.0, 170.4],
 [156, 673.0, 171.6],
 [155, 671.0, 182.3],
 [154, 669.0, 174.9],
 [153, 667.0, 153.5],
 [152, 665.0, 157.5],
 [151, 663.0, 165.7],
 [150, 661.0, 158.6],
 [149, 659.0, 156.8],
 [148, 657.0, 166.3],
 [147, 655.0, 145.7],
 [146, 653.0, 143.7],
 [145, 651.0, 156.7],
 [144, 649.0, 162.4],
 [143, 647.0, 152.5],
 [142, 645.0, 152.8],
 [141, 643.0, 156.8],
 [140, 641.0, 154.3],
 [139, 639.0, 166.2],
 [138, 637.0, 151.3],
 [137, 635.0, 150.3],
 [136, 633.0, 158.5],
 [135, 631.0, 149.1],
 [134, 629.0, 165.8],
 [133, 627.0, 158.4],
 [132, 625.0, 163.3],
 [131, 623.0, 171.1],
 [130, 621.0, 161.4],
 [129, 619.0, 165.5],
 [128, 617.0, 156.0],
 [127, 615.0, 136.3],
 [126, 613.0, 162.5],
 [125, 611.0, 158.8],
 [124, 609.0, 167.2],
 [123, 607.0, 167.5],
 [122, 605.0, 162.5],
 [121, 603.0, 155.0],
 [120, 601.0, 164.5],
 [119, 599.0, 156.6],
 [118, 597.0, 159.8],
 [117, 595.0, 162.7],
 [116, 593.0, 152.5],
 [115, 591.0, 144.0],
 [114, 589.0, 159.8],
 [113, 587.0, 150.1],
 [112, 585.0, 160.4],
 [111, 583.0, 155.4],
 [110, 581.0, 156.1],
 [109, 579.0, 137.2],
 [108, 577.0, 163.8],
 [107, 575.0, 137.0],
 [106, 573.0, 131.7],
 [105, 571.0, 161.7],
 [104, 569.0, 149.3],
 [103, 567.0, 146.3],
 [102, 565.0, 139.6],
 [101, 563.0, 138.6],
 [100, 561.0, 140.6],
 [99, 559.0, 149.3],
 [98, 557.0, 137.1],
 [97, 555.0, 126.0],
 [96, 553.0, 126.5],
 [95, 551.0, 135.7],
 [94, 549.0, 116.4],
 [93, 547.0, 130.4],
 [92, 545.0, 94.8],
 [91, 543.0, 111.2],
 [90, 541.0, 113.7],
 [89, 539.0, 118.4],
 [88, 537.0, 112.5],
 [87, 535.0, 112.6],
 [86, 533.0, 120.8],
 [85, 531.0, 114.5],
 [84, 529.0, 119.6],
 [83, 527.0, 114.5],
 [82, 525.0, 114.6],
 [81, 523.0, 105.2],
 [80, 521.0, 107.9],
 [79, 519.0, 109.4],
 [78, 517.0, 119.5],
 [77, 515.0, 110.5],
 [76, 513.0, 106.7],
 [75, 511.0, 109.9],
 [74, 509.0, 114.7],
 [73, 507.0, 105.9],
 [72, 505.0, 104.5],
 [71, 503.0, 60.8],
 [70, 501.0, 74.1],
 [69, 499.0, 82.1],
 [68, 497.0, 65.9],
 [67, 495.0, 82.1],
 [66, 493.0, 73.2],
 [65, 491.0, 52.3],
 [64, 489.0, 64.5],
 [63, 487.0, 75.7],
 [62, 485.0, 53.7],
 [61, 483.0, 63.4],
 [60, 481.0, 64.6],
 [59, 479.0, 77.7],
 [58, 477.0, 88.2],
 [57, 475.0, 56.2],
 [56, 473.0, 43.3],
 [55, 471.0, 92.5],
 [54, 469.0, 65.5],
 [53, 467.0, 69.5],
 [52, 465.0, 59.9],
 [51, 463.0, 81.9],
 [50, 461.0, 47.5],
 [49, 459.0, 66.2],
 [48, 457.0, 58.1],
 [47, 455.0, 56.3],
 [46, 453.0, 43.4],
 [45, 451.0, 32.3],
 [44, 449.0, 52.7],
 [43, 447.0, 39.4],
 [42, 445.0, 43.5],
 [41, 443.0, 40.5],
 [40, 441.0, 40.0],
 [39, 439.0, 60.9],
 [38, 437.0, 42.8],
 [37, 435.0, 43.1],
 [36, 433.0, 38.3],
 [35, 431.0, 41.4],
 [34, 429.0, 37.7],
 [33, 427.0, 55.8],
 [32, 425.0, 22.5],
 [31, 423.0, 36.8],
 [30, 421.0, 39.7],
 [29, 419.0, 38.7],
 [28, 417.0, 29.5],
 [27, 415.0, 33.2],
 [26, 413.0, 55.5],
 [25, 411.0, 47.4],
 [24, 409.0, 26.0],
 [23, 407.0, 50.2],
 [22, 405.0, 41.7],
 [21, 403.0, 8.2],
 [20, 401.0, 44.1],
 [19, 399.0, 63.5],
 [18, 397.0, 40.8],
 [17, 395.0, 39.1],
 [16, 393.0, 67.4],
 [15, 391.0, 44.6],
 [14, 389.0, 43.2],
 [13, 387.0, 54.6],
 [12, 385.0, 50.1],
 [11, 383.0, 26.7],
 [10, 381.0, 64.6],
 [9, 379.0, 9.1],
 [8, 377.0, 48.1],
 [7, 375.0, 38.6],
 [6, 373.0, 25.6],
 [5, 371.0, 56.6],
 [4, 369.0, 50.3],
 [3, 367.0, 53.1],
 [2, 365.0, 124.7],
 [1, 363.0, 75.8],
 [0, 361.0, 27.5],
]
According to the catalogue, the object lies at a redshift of 0.264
